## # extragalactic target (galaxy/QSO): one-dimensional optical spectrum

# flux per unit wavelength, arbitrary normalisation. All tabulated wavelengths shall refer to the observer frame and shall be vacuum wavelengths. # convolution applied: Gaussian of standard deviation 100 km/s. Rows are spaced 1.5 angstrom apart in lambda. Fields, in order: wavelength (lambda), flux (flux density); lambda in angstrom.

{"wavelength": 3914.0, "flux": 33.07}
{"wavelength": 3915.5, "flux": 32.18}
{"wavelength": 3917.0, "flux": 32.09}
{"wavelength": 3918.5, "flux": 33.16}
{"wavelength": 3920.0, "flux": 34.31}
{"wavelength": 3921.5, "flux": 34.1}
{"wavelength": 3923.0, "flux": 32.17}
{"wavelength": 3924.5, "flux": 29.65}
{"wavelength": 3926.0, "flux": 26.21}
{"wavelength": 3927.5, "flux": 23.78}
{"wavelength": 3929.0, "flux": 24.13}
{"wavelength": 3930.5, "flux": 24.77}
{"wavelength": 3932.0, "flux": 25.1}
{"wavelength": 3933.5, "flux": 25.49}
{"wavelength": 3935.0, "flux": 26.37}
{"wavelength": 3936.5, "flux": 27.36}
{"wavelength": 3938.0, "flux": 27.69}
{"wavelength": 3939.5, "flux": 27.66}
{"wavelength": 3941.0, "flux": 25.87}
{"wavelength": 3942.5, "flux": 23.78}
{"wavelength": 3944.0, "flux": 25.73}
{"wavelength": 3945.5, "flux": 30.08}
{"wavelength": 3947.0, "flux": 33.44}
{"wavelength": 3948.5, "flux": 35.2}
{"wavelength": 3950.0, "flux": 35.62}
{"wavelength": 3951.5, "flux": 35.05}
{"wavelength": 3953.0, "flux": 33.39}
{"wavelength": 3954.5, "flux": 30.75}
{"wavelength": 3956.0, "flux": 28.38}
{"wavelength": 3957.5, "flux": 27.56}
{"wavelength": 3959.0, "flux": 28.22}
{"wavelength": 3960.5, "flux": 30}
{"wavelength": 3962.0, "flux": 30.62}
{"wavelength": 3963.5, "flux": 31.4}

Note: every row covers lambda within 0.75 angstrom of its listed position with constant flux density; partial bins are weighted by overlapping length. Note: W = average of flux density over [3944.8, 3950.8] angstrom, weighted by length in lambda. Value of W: 33.6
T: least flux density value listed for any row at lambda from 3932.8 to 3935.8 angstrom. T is 25.49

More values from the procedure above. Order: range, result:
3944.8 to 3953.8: 30.08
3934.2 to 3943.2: 23.78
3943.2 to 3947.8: 25.73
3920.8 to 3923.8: 32.17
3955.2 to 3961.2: 27.56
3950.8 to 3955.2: 30.75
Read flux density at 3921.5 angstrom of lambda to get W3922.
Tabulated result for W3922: 34.1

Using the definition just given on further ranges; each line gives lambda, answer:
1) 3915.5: 32.18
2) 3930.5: 24.77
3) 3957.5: 27.56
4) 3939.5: 27.66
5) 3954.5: 30.75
